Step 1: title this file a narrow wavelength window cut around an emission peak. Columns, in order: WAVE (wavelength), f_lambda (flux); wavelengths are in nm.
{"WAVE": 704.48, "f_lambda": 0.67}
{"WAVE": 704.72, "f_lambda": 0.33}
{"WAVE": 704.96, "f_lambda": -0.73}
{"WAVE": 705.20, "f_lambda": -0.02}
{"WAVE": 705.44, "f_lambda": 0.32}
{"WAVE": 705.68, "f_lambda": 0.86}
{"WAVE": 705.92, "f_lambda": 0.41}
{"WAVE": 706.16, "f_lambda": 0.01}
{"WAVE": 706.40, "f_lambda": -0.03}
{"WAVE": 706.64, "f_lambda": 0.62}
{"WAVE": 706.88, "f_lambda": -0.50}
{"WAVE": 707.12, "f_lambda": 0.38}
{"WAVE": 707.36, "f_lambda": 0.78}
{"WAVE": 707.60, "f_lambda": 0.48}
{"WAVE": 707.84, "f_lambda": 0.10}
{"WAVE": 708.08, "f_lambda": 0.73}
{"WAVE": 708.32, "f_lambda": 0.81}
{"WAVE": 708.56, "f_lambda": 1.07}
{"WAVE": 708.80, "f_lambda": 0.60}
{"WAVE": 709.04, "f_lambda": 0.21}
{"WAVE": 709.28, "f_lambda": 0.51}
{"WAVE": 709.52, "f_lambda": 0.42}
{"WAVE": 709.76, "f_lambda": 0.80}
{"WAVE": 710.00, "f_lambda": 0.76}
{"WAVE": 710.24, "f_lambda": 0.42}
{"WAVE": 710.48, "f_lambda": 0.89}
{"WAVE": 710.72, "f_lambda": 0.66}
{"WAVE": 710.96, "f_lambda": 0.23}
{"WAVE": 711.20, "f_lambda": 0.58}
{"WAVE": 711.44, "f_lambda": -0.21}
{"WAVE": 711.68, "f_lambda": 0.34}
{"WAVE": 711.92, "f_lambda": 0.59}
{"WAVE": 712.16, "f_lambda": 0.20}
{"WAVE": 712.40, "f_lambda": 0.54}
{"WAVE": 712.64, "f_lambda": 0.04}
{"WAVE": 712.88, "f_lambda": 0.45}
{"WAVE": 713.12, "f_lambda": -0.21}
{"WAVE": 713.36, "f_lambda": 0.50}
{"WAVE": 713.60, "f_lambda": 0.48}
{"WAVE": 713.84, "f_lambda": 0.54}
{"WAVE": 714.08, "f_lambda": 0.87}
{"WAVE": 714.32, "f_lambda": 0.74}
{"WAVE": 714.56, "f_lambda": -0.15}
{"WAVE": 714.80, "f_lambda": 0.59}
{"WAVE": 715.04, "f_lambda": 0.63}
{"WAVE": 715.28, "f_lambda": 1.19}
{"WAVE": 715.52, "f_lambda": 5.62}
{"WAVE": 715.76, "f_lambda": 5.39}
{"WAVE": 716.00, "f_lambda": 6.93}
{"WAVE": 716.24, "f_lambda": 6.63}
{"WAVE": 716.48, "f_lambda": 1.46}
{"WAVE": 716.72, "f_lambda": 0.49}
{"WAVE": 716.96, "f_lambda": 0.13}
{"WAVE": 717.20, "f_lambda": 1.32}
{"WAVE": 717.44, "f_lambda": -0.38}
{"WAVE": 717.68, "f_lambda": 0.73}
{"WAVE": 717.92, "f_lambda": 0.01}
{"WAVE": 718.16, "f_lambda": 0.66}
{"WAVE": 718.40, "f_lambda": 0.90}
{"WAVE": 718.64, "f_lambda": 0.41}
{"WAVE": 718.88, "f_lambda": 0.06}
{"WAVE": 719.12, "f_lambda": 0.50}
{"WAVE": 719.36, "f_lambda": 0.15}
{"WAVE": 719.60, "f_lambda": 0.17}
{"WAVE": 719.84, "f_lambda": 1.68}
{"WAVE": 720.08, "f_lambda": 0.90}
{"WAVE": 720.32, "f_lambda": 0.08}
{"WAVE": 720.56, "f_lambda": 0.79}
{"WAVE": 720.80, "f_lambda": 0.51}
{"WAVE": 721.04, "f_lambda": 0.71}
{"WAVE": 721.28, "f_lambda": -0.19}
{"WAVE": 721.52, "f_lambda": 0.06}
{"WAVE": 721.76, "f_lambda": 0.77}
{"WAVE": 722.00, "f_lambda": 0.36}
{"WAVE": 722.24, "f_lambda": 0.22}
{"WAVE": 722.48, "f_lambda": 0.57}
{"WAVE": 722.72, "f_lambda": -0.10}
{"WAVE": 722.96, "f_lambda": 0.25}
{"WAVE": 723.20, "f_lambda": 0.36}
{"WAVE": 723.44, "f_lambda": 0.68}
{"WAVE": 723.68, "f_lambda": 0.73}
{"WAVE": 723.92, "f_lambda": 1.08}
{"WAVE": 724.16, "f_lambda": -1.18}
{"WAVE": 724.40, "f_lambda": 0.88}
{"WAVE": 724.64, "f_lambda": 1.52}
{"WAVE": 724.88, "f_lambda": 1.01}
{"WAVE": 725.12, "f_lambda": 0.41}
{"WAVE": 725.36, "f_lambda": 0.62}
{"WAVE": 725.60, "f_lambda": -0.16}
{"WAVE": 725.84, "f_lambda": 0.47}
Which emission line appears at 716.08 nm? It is [O II] 3727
